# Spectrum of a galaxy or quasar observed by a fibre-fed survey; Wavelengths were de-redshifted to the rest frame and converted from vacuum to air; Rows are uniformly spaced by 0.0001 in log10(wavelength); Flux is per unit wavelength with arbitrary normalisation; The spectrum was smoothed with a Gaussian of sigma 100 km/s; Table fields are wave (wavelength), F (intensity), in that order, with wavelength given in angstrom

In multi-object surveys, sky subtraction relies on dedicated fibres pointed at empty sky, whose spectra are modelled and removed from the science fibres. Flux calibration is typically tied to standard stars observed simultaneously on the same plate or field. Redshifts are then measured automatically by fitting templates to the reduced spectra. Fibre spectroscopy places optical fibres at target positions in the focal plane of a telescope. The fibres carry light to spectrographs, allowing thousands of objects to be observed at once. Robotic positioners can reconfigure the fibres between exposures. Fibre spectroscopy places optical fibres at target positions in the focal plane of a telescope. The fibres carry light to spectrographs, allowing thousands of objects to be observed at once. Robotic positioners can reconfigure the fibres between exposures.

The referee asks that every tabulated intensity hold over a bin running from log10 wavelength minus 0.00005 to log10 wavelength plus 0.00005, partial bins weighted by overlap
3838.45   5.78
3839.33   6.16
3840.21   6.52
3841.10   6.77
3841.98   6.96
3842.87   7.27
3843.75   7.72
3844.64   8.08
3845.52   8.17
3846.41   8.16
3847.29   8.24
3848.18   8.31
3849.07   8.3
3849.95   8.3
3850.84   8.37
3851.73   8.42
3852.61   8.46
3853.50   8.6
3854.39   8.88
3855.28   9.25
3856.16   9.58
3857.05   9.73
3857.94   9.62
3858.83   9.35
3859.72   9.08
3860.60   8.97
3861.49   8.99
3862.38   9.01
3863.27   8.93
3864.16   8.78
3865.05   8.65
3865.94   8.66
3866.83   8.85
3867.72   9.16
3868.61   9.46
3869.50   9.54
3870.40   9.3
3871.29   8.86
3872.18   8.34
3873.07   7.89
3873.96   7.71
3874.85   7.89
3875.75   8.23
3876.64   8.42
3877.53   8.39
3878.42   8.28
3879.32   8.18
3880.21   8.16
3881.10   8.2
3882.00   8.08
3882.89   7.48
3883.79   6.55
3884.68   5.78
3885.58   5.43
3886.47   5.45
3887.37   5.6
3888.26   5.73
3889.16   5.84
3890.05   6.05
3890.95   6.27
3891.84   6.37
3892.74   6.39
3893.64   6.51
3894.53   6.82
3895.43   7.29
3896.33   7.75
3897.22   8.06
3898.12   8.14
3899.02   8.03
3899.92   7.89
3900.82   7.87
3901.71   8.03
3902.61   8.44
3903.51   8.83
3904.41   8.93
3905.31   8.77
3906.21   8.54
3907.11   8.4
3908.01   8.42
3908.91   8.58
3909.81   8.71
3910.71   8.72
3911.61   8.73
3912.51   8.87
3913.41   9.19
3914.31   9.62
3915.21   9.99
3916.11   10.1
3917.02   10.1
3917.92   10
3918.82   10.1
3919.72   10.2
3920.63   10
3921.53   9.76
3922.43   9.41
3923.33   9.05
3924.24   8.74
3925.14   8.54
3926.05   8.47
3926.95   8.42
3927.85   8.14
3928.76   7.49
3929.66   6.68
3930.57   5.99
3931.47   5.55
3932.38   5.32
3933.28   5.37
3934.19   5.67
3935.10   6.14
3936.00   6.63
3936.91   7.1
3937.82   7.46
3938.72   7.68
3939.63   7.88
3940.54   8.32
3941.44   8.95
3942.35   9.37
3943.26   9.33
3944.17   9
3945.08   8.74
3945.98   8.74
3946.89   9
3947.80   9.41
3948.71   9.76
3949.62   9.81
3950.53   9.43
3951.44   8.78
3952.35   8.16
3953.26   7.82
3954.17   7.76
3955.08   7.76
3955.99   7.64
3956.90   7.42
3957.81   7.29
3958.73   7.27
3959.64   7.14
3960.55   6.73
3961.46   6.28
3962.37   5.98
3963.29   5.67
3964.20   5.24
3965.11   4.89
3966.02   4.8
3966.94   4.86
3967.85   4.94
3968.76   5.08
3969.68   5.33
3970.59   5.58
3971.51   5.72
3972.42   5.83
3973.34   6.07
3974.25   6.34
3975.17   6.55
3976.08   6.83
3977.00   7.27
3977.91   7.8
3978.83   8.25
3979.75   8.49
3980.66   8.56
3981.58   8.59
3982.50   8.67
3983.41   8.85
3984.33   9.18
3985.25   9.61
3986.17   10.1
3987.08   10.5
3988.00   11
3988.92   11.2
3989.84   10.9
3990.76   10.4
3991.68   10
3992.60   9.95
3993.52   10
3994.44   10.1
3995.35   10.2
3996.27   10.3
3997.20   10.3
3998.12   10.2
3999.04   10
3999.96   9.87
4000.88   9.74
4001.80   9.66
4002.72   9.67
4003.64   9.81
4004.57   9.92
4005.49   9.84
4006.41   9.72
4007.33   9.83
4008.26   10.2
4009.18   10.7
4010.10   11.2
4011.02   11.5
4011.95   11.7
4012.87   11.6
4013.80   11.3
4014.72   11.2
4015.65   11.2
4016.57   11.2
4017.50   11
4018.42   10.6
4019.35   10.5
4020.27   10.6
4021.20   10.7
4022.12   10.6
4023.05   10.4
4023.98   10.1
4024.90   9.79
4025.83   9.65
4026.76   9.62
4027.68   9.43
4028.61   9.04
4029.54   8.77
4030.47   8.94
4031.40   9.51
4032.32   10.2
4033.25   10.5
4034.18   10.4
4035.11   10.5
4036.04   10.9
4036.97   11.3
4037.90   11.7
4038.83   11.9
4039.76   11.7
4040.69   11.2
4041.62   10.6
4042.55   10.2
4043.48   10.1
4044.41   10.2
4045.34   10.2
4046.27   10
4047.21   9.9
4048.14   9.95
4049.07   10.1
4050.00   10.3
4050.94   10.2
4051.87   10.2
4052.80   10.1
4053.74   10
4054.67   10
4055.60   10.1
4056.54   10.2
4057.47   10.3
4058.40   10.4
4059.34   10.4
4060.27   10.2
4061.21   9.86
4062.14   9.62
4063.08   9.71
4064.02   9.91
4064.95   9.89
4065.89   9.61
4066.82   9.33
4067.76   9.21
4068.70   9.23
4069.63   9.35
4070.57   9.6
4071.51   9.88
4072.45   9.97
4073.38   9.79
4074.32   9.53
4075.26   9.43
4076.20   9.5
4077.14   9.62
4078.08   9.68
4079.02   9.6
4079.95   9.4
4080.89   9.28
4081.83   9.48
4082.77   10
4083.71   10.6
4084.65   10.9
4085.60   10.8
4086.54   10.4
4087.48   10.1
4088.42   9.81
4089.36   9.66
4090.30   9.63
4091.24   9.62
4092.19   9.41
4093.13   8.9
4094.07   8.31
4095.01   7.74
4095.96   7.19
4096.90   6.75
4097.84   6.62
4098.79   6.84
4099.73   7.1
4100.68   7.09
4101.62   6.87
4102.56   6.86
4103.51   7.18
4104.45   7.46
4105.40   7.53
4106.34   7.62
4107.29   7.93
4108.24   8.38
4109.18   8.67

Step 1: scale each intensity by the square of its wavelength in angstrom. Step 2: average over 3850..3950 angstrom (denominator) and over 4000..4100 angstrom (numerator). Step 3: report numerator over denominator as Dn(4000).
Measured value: 1.30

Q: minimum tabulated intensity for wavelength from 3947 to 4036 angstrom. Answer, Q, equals 4.8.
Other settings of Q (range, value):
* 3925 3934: 5.32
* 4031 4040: 9.51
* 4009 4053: 8.77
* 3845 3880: 7.71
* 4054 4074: 9.21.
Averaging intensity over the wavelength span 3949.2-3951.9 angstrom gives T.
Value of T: 9.33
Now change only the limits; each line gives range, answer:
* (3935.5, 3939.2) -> 7.21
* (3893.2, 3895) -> 6.69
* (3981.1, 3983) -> 8.64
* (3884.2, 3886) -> 5.62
